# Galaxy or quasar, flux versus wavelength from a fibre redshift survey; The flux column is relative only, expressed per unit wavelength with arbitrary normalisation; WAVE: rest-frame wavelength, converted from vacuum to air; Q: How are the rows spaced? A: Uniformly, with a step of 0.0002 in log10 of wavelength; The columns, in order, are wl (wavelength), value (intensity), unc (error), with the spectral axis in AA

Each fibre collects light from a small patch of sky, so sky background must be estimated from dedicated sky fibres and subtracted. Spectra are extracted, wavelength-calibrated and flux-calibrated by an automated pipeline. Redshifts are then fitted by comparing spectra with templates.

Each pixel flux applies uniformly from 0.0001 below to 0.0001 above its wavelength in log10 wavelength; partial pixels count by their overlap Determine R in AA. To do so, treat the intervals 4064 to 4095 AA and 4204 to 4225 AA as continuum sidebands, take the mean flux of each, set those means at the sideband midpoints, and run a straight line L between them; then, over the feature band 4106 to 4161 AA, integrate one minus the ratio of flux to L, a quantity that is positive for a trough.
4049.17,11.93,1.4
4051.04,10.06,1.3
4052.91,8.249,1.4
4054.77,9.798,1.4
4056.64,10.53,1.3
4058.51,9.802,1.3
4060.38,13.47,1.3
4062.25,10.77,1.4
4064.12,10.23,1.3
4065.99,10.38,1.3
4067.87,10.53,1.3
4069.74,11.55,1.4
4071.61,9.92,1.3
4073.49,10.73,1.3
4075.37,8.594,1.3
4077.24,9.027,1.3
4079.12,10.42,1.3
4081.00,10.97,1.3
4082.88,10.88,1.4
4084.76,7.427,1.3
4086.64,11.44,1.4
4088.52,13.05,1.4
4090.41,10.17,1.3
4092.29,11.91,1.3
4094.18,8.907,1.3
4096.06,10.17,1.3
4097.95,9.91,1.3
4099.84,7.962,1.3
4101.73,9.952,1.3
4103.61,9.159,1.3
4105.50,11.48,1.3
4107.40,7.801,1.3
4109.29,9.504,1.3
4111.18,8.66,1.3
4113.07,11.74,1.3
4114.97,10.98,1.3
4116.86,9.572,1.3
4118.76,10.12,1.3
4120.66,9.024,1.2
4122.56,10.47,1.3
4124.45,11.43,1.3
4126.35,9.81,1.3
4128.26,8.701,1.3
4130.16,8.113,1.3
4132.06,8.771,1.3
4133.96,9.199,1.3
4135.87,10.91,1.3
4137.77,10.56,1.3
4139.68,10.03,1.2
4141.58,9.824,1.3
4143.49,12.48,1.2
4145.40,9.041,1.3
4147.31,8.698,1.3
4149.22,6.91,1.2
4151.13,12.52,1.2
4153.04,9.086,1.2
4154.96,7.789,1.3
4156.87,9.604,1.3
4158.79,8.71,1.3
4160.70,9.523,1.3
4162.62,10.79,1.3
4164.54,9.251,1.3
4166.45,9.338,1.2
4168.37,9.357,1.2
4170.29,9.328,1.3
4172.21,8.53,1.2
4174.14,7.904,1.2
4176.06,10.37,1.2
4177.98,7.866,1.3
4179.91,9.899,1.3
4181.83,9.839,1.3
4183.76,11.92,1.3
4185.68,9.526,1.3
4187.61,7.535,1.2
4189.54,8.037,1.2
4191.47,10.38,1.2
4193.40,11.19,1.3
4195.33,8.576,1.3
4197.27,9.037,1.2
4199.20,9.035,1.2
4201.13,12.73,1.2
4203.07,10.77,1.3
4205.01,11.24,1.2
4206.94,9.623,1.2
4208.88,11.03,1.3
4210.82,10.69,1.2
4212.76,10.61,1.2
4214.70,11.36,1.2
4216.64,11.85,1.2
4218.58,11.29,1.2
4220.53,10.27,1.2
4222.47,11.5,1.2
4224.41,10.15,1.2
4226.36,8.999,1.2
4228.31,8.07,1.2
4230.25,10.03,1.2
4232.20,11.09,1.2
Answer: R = 4.8 AA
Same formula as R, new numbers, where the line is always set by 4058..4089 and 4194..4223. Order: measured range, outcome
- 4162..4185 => 2.4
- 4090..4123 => 2.2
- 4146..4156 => 1.5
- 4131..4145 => 0.5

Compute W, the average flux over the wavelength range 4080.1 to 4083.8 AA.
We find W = 10.9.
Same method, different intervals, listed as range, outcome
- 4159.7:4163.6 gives 10.1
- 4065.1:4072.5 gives 10.6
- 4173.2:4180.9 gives 9.02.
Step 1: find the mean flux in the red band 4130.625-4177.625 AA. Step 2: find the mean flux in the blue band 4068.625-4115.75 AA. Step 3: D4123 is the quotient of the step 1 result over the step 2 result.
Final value 0.9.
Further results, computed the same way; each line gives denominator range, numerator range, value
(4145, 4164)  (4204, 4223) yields 1.18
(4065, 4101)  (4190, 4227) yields 1.03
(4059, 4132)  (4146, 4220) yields 0.97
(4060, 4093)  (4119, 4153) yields 0.92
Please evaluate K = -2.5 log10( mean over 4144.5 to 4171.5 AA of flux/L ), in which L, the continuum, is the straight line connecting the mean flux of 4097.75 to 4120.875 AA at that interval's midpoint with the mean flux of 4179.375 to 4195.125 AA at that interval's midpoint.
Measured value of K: 0.05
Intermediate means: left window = 9.7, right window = 9.73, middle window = 9.28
